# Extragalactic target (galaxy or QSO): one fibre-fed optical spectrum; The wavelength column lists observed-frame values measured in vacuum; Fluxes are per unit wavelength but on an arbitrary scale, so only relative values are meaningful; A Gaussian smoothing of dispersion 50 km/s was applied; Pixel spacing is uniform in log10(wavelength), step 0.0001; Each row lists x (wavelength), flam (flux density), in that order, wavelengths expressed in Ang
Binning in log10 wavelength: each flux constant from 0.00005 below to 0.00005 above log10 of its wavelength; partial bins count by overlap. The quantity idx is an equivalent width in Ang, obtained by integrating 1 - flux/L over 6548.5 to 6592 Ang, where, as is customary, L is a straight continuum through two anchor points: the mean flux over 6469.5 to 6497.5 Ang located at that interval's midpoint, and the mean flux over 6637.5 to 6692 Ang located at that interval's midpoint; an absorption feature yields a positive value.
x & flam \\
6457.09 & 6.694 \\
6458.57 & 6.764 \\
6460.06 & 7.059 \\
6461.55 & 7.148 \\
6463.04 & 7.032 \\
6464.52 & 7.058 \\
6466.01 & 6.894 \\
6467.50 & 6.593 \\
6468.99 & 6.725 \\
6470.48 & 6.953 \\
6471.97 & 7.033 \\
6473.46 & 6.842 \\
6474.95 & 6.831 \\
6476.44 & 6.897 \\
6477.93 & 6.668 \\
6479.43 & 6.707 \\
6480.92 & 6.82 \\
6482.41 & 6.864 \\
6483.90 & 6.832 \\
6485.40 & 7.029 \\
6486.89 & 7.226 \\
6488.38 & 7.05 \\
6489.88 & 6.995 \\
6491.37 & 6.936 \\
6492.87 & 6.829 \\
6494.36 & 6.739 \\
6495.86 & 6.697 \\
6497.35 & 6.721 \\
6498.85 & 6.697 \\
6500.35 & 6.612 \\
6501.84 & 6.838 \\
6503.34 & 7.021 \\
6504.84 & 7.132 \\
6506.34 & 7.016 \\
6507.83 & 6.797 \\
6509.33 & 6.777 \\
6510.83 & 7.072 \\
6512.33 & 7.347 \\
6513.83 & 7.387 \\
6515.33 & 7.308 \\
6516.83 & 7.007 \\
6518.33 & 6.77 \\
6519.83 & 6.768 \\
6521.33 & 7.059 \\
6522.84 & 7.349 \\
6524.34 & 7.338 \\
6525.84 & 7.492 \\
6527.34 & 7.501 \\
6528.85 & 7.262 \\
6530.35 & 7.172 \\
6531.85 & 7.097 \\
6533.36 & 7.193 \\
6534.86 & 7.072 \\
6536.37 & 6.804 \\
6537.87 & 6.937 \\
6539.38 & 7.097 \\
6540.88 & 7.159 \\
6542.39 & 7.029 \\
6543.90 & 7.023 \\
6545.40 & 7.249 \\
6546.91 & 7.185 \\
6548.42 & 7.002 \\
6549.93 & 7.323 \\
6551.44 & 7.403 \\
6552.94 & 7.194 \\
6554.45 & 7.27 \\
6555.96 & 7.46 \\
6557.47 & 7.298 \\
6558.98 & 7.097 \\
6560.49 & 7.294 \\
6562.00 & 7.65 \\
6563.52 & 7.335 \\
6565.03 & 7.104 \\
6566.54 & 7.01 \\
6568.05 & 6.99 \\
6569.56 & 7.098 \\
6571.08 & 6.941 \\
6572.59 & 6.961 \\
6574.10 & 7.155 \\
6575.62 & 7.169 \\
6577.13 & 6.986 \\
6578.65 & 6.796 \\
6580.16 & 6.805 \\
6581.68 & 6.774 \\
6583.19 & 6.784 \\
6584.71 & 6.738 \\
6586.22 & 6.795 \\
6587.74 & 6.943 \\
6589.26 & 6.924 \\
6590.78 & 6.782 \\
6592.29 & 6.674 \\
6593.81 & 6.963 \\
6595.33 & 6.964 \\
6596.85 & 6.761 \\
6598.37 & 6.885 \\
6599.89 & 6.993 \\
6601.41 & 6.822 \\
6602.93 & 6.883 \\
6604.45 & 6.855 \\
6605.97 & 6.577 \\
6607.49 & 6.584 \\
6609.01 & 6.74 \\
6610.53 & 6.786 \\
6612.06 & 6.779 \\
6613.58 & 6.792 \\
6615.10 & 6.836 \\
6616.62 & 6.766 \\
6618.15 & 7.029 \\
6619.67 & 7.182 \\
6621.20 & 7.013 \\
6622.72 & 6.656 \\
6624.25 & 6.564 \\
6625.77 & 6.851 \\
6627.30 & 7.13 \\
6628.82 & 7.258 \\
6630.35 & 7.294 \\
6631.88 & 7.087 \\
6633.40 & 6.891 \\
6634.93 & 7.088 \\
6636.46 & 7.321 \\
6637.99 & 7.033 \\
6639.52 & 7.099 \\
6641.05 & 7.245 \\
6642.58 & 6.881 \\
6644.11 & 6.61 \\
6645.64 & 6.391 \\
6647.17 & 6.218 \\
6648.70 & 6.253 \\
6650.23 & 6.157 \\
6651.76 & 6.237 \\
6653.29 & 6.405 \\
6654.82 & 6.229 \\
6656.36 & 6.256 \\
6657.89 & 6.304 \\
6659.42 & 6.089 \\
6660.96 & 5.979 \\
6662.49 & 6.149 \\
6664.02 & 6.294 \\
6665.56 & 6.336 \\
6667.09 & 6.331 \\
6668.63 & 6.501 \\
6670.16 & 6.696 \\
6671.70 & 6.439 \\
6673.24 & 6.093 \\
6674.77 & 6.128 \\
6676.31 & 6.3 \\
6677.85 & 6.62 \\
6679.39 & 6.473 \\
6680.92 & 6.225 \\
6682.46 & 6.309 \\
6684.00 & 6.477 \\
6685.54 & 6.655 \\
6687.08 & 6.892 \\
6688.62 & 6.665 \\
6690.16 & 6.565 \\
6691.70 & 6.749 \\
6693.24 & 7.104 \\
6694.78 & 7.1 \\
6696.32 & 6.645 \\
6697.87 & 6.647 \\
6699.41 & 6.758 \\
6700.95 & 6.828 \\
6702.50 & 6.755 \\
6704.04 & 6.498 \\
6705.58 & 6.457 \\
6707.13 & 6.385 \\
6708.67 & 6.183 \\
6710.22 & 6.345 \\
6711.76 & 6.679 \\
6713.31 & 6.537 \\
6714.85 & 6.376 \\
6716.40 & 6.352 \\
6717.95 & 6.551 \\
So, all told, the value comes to -2.6 Ang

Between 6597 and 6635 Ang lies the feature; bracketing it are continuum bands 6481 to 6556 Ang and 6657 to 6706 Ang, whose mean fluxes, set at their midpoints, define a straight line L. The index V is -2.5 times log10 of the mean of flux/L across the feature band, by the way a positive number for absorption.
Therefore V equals -0.03 mag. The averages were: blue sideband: 7.06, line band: 6.89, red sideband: 6.5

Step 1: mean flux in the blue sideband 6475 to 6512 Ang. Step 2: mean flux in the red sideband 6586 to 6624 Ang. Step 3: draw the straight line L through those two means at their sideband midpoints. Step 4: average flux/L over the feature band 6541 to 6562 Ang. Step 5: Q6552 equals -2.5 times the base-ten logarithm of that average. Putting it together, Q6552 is -0.06 mag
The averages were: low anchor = 6.88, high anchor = 6.83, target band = 7.23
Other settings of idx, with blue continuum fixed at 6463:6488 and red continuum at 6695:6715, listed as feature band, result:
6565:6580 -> -0.58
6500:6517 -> -0.50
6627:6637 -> -0.72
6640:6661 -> 0.77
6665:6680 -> 0.50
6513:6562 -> -2.78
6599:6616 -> -0.22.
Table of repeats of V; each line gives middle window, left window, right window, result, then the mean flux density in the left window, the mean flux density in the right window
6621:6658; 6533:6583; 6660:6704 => 0.00 mag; 7.11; 6.52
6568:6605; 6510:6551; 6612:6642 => 0.03 mag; 7.15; 7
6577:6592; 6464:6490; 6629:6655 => 0.00 mag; 6.88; 6.75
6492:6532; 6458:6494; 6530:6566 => 0.00 mag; 6.91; 7.18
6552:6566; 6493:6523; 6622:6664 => -0.07 mag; 6.95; 6.65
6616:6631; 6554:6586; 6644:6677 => -0.06 mag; 7.07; 6.29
